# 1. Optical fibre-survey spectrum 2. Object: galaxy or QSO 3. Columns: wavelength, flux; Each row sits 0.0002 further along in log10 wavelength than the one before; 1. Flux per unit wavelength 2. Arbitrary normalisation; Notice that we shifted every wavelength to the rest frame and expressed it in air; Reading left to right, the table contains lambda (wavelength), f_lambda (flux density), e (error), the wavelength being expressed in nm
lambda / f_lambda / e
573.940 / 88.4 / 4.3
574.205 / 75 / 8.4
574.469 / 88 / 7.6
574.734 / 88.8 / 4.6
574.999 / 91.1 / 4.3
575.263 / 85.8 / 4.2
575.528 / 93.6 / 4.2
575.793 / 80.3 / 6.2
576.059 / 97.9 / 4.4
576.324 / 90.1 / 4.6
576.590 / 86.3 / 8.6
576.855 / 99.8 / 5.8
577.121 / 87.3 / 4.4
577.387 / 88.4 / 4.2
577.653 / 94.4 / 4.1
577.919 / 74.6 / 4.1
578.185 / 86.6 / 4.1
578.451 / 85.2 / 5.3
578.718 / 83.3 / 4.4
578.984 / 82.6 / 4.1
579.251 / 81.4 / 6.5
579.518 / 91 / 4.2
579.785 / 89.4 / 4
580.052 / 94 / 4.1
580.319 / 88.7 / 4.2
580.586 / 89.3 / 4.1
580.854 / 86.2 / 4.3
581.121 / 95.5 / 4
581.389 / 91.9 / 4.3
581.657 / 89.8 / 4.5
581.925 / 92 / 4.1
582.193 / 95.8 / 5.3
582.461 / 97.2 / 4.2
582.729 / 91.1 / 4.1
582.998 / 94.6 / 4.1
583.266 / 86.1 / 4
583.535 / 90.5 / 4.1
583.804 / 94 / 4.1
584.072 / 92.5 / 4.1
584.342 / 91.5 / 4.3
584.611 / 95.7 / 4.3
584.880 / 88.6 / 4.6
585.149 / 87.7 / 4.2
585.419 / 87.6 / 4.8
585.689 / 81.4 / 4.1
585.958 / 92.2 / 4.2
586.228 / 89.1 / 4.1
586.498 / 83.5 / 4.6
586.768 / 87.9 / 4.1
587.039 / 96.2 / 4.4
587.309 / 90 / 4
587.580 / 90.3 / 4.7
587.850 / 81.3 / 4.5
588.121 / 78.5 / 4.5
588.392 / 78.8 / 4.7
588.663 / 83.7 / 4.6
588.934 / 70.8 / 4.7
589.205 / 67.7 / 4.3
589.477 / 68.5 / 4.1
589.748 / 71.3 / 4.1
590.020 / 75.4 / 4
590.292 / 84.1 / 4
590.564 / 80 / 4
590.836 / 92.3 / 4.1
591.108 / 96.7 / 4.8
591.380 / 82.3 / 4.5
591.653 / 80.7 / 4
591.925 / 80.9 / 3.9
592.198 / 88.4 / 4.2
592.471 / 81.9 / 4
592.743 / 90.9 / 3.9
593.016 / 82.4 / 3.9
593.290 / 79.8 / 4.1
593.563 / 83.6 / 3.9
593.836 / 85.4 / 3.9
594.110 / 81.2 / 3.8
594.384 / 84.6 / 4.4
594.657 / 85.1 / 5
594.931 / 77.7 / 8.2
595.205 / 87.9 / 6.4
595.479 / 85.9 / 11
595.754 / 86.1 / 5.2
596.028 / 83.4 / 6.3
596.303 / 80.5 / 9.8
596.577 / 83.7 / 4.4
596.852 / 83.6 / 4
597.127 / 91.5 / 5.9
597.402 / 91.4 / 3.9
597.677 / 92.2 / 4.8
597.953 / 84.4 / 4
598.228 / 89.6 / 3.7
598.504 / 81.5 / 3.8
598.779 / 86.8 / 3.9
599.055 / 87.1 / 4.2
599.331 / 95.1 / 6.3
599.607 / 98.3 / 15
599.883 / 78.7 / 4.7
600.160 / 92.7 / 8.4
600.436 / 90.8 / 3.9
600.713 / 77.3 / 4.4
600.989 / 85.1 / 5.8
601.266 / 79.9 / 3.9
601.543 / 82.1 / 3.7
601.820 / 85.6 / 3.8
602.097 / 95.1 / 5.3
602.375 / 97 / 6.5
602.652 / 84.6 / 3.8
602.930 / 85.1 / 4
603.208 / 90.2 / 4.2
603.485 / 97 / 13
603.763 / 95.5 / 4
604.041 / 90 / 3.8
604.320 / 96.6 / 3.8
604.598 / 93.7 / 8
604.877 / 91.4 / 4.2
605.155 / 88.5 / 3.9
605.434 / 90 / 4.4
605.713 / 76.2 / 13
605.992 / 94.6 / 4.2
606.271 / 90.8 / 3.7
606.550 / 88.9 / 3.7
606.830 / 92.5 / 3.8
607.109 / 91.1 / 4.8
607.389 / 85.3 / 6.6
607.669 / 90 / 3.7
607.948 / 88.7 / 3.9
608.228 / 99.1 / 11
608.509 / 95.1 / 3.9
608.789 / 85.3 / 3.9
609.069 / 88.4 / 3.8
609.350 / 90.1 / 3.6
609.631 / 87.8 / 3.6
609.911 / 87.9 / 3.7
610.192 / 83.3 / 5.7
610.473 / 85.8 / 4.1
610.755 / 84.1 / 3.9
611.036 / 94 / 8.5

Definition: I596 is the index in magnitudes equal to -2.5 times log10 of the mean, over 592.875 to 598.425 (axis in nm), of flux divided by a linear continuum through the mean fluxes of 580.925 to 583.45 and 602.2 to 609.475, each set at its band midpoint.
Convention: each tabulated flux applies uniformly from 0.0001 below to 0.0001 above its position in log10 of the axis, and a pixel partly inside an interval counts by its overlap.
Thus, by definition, 0.08 mag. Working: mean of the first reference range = 92.5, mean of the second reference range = 90.6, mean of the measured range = 85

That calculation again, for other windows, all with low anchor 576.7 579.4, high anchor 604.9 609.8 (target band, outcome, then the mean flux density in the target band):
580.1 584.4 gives -0.059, 91.7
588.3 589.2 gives 0.150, 76.3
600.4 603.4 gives 0.029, 86.7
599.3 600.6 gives -0.021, 90.5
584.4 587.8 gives -0.022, 89.1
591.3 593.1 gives 0.049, 84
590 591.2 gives 0.019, 86.3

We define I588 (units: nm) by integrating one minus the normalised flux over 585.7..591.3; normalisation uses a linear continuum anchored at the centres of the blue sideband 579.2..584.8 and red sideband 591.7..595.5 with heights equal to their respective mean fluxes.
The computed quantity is 0.280 nm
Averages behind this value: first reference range 91.5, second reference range 83.9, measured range 82.9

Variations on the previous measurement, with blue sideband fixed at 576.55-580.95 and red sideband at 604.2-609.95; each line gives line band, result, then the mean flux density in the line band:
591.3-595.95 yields 0.27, 83.8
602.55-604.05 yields -0.01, 90.6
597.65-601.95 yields 0.14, 86.6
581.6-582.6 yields -0.07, 94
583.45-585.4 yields -0.07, 91.3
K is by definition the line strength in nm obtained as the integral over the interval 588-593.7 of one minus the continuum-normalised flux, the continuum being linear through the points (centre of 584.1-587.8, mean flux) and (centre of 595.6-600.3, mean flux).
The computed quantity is 0.49 nm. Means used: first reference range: 89.3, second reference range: 87.4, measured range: 80.9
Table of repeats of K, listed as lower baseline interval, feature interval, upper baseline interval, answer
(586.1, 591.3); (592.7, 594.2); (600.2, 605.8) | 0.02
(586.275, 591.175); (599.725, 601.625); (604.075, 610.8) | 0.06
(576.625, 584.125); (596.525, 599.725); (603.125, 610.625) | 0.04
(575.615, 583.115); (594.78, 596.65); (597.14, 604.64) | 0.12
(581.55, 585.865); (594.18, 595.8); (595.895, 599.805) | 0.07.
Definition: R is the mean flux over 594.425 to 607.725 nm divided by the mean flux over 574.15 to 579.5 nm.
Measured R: 1.0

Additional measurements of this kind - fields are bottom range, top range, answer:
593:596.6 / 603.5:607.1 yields 1.09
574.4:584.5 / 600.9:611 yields 1.00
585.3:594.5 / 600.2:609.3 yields 1.08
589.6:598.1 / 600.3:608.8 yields 1.06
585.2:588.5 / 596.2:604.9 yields 1.02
